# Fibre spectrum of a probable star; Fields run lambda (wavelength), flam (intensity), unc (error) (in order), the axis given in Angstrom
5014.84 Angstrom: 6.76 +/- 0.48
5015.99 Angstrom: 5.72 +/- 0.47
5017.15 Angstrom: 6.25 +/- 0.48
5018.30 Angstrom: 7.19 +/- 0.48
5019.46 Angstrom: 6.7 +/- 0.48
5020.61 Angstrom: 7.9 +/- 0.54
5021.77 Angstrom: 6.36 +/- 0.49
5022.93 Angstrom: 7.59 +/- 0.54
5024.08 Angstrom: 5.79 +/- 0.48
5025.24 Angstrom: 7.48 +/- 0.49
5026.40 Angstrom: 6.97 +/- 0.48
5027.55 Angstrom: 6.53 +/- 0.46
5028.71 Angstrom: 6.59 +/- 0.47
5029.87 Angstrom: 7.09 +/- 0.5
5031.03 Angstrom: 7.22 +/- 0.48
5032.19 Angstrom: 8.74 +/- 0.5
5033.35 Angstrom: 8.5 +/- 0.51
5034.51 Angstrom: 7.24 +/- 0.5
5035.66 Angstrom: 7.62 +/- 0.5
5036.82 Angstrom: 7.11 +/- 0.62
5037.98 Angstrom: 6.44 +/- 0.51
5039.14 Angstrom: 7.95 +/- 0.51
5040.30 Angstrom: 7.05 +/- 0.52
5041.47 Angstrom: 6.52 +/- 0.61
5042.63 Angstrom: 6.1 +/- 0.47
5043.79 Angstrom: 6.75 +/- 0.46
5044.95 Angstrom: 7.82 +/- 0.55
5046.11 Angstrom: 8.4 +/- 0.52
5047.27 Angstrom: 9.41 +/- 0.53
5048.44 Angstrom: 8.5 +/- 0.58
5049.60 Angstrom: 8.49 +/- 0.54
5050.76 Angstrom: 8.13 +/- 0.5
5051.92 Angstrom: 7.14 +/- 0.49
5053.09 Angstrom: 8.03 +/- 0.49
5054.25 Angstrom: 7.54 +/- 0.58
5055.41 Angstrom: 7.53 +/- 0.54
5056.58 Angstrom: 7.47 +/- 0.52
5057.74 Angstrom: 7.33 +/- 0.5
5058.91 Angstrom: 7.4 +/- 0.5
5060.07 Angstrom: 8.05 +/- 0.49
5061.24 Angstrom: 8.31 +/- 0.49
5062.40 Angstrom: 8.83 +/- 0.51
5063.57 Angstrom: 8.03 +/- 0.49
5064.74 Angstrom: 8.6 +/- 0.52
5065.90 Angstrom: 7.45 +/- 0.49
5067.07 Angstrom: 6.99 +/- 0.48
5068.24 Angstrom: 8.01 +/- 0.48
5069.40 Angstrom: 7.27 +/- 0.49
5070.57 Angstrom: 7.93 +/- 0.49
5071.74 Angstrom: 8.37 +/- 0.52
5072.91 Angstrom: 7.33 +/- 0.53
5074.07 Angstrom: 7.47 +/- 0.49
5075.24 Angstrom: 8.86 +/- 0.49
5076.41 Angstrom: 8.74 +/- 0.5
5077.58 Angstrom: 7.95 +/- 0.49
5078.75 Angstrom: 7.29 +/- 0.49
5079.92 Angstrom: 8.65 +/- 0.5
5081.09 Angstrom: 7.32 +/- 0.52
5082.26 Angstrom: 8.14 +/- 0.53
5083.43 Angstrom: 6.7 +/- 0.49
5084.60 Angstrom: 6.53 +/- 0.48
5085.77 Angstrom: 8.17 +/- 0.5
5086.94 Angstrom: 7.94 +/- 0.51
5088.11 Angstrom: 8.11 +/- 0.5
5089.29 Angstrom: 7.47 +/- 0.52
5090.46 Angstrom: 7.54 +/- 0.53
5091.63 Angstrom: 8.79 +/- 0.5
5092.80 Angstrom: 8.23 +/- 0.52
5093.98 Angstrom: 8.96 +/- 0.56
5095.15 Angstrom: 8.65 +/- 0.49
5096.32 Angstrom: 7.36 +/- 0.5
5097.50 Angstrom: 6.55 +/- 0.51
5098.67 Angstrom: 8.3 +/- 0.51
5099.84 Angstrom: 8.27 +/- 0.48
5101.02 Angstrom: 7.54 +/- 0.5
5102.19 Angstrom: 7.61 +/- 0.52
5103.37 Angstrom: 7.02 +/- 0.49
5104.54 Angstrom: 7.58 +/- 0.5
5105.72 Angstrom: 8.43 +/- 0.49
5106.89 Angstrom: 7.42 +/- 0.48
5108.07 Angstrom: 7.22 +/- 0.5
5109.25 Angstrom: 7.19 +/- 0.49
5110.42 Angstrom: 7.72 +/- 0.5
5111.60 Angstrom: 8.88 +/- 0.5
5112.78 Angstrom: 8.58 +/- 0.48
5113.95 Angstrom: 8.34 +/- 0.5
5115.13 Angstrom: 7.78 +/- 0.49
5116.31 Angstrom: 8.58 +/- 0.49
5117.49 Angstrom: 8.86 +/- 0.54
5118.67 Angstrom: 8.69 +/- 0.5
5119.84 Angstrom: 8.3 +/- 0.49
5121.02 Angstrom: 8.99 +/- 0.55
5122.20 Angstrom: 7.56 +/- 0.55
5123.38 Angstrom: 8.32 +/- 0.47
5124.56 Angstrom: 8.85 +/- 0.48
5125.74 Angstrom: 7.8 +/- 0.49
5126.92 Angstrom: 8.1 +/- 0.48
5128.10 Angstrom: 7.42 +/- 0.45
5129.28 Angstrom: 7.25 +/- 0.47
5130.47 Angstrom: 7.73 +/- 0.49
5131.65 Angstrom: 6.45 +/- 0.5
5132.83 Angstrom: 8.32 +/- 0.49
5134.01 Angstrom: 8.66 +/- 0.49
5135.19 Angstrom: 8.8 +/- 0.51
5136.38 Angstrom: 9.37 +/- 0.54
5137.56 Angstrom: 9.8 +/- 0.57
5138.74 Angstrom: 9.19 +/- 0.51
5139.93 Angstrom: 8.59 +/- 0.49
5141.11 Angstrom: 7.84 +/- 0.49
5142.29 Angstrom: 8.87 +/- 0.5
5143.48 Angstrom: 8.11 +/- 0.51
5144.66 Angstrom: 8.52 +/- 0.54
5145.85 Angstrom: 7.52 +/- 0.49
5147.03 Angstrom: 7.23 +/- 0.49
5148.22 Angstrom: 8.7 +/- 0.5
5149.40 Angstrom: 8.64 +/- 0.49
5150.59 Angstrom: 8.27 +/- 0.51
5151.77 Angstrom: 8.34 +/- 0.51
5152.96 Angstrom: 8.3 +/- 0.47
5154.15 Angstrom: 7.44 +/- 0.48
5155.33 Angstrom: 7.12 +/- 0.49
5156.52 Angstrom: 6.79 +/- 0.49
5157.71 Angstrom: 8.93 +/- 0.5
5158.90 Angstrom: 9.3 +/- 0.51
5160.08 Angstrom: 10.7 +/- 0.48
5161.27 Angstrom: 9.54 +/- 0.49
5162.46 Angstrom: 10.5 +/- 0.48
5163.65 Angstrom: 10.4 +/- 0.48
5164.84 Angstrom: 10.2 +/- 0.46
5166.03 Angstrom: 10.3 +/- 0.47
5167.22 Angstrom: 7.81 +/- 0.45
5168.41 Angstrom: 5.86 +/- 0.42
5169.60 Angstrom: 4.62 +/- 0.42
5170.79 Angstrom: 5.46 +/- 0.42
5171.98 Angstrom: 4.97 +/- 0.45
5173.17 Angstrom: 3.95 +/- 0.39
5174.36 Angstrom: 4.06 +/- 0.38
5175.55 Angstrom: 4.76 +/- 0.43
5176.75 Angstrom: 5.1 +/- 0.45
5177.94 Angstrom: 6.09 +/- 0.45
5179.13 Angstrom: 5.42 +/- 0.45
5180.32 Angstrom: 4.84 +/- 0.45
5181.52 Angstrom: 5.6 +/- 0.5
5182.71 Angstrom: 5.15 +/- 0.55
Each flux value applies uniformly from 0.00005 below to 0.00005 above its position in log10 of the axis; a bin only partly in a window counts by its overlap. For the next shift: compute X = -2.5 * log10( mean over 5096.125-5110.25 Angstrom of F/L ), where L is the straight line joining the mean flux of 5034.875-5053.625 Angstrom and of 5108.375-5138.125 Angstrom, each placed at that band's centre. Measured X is 0.07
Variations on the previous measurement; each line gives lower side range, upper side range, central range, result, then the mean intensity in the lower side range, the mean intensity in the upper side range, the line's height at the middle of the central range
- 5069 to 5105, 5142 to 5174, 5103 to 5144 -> -0.04 mag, 7.83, 7.98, 7.91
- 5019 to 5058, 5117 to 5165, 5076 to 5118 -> 0.02 mag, 7.42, 8.48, 8.02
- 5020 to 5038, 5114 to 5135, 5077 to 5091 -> 0.01 mag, 7.22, 8.12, 7.74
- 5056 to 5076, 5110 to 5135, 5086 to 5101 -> 0.00 mag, 7.87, 8.16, 8.02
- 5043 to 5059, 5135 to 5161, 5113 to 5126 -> -0.01 mag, 7.84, 8.48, 8.29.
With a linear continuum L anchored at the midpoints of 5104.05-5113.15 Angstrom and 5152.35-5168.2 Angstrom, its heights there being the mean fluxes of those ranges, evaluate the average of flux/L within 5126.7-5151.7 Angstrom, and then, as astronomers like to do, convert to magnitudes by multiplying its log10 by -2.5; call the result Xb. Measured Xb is 0.031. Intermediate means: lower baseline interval 7.86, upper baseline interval 8.95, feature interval 8.26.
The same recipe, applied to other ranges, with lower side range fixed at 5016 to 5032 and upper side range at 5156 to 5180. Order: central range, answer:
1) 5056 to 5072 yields -0.13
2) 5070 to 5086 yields -0.12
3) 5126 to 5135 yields -0.09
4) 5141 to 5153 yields -0.15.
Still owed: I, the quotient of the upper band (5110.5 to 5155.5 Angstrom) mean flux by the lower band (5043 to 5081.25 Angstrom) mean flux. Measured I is 1.04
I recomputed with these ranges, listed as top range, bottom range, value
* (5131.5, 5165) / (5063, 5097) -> 1.10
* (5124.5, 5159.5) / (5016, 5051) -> 1.12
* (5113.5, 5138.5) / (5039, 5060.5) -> 1.08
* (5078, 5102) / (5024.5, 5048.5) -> 1.06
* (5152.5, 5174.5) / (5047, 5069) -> 0.98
